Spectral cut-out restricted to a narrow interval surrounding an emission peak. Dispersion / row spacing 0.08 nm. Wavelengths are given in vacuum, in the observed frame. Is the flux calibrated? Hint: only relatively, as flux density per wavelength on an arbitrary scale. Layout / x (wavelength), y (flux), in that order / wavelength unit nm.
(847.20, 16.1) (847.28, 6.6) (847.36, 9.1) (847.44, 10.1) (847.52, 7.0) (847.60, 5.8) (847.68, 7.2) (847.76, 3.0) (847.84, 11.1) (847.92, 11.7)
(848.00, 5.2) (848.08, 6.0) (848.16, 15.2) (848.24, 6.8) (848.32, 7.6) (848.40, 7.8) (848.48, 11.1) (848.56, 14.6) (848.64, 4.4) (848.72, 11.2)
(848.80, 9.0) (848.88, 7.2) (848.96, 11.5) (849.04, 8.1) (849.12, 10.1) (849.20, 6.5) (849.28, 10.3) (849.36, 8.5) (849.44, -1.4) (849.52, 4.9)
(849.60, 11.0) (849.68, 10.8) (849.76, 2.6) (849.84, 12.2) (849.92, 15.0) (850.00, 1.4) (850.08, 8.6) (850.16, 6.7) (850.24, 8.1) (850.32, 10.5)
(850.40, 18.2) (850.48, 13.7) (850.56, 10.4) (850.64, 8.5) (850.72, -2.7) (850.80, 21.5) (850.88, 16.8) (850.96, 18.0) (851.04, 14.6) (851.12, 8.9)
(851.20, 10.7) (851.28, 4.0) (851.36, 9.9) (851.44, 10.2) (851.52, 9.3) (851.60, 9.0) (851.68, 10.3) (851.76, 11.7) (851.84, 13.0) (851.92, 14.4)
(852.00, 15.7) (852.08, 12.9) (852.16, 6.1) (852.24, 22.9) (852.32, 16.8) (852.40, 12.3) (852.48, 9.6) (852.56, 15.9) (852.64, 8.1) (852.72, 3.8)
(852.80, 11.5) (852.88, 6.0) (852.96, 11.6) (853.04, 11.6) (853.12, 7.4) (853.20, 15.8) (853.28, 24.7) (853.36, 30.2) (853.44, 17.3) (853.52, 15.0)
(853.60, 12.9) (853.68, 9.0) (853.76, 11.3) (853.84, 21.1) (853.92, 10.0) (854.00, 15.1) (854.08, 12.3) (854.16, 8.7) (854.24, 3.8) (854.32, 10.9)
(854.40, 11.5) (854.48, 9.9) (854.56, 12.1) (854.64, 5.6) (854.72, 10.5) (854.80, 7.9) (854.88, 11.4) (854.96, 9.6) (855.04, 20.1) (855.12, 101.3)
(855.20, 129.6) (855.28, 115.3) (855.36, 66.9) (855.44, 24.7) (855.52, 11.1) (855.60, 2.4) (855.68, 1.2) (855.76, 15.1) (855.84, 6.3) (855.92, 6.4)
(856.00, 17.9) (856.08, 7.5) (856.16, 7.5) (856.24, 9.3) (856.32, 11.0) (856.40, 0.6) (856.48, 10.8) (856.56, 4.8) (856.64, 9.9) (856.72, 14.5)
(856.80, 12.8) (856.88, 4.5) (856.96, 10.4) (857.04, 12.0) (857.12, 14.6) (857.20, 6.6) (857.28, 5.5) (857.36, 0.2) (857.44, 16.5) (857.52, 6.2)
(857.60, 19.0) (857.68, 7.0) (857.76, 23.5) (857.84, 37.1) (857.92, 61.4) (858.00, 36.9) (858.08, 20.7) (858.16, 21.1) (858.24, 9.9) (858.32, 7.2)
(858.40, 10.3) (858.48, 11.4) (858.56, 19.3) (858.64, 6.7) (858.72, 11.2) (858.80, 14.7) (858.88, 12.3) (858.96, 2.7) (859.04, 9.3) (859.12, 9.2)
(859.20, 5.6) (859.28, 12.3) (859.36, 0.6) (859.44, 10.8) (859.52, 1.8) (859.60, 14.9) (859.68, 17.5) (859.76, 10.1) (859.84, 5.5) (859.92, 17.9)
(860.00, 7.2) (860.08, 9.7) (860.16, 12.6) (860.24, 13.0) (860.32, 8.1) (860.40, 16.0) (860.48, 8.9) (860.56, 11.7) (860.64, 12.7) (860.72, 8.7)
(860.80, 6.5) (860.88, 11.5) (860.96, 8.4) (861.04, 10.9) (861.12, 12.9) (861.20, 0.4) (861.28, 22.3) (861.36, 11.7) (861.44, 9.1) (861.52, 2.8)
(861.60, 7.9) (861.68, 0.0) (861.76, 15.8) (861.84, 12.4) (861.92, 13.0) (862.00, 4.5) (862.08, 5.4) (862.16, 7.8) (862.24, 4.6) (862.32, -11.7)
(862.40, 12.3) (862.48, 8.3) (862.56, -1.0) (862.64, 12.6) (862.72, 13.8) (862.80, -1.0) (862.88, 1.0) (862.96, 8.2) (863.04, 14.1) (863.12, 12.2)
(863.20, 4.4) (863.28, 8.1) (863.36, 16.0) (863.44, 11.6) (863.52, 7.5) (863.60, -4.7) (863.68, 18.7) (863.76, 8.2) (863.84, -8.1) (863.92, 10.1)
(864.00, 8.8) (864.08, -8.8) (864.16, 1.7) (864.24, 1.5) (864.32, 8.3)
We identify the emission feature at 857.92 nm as [N II]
